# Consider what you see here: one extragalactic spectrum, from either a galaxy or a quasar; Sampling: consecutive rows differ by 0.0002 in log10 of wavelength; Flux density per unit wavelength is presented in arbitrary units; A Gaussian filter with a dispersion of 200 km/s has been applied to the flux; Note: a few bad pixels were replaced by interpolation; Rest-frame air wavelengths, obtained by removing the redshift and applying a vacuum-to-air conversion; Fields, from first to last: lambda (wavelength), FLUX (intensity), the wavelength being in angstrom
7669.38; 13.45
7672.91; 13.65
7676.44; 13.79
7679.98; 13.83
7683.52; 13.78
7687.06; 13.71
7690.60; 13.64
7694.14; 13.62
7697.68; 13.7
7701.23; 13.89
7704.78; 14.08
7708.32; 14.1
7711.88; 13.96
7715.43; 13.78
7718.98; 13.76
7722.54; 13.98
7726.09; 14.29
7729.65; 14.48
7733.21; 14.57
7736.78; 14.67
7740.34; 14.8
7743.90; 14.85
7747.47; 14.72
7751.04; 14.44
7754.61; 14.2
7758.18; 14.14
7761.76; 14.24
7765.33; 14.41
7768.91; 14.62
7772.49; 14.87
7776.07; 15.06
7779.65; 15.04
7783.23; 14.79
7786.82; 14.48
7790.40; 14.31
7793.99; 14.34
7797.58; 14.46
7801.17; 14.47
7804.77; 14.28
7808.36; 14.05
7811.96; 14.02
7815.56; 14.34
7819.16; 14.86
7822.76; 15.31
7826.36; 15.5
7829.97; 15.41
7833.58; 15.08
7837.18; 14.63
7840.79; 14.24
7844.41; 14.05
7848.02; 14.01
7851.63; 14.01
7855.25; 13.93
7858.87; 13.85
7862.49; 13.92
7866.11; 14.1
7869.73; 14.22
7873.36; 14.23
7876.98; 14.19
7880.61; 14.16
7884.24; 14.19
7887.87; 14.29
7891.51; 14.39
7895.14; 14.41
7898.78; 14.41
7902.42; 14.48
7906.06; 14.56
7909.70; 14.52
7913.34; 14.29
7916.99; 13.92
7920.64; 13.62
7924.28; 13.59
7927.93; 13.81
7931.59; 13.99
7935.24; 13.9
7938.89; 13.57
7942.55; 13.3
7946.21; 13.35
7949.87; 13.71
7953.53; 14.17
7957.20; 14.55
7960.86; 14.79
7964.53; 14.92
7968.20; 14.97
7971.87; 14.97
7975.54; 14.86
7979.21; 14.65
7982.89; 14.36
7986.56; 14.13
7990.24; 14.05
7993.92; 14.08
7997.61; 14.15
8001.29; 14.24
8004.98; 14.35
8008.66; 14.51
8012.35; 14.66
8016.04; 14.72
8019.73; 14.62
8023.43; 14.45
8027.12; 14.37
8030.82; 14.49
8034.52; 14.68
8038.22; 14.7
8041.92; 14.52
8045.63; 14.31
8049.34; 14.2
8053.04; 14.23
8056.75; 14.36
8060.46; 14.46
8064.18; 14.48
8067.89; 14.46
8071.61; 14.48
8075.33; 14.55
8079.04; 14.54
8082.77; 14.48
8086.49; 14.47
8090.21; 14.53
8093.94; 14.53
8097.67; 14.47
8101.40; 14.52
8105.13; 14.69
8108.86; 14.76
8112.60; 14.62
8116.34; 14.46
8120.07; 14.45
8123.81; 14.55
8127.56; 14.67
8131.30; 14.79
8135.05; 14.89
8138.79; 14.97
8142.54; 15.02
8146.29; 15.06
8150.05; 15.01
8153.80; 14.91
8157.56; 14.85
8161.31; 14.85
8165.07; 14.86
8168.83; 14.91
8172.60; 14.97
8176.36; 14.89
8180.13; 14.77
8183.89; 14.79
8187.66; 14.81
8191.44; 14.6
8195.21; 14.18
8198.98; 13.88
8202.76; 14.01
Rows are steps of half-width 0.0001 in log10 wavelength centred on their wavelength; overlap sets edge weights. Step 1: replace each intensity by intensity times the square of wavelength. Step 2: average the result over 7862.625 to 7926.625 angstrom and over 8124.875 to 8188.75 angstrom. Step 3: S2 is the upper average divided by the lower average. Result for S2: 1.1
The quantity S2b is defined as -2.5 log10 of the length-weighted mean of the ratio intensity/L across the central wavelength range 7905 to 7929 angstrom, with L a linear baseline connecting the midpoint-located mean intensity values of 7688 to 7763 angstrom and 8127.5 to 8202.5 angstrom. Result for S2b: 0.03 mag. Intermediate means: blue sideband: 14.2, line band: 14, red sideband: 14.8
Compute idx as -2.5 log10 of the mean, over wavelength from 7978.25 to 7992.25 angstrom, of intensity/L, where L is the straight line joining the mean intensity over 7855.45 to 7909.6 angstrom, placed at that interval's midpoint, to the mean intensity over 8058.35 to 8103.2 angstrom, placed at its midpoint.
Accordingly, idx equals 0.01 mag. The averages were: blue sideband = 14.2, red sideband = 14.5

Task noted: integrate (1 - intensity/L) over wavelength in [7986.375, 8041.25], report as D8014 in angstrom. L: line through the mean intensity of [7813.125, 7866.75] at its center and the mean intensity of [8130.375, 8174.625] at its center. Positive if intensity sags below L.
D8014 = 1.1 angstrom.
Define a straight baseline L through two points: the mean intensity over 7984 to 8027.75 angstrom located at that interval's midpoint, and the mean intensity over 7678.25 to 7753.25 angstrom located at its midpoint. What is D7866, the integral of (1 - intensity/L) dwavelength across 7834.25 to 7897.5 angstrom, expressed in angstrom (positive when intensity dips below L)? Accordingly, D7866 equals 0.3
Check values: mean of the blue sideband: 14.1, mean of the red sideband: 14.4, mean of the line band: 14.2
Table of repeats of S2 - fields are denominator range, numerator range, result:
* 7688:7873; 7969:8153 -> 1.09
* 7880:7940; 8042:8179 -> 1.09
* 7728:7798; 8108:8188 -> 1.12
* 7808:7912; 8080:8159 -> 1.09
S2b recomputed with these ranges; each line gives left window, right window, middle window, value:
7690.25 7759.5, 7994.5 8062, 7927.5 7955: 0.05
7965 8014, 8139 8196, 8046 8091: 0.02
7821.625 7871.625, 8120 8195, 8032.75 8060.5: 0.02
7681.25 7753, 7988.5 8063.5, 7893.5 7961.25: 0.02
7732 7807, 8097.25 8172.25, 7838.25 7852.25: 0.04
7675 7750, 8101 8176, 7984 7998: 0.03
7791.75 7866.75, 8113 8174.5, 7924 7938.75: 0.06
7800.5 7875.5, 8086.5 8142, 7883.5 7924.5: 0.02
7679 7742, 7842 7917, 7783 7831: -0.04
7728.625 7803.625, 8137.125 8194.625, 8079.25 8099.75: 0.02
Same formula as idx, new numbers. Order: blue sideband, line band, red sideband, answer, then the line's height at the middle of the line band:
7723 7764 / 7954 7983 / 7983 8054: -0.03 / 14.4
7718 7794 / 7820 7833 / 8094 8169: -0.06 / 14.6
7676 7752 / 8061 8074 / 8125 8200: 0.01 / 14.6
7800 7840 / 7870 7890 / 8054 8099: 0.03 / 14.7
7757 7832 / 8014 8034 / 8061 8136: 0.00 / 14.6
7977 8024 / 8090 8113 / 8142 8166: 0.01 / 14.7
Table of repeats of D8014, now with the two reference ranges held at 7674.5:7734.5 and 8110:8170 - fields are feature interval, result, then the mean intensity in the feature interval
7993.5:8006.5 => 0.3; 14.2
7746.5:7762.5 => -0.3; 14.3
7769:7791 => -1.1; 14.8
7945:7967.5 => 0.2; 14.3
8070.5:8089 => 0.2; 14.5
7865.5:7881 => 0.1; 14.2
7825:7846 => -0.9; 14.8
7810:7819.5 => -0.1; 14.3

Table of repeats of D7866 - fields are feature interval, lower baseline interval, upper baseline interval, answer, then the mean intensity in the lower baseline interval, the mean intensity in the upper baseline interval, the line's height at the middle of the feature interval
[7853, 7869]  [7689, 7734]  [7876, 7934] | 0.2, 14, 14.2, 14.1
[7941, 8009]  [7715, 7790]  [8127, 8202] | 1.5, 14.5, 14.8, 14.6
